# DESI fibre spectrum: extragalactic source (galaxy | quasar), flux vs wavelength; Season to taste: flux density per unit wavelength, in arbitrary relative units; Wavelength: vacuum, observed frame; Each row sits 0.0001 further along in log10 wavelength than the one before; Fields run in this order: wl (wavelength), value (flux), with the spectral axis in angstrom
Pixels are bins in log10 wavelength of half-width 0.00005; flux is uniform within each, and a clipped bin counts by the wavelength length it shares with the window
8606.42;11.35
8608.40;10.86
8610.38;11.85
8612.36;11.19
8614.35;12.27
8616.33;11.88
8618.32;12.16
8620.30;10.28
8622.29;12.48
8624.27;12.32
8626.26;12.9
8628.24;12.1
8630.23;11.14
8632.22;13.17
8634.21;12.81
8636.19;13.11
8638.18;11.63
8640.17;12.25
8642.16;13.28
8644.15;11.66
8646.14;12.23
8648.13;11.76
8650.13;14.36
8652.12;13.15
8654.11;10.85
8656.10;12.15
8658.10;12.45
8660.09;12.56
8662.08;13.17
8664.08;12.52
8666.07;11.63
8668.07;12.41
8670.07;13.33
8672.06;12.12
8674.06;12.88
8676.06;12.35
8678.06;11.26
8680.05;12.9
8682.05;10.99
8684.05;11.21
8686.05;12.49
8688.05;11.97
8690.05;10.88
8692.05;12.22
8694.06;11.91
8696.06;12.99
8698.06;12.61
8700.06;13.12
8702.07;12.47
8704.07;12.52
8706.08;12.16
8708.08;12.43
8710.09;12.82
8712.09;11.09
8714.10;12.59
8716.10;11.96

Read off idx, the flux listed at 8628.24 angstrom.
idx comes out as 12.1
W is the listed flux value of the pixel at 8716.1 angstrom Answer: 11.96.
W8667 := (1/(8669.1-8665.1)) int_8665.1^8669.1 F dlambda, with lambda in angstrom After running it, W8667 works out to 12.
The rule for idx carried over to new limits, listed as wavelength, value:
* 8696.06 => 12.99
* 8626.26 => 12.9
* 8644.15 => 11.66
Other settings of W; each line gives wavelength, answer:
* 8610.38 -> 11.85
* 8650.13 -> 14.36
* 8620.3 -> 10.28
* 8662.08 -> 13.17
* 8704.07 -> 12.52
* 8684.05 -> 11.21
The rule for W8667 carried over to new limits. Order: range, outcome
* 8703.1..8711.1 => 12.5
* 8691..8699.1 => 12.4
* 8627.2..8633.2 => 12.1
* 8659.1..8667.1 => 12.5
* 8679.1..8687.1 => 11.9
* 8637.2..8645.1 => 12.2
